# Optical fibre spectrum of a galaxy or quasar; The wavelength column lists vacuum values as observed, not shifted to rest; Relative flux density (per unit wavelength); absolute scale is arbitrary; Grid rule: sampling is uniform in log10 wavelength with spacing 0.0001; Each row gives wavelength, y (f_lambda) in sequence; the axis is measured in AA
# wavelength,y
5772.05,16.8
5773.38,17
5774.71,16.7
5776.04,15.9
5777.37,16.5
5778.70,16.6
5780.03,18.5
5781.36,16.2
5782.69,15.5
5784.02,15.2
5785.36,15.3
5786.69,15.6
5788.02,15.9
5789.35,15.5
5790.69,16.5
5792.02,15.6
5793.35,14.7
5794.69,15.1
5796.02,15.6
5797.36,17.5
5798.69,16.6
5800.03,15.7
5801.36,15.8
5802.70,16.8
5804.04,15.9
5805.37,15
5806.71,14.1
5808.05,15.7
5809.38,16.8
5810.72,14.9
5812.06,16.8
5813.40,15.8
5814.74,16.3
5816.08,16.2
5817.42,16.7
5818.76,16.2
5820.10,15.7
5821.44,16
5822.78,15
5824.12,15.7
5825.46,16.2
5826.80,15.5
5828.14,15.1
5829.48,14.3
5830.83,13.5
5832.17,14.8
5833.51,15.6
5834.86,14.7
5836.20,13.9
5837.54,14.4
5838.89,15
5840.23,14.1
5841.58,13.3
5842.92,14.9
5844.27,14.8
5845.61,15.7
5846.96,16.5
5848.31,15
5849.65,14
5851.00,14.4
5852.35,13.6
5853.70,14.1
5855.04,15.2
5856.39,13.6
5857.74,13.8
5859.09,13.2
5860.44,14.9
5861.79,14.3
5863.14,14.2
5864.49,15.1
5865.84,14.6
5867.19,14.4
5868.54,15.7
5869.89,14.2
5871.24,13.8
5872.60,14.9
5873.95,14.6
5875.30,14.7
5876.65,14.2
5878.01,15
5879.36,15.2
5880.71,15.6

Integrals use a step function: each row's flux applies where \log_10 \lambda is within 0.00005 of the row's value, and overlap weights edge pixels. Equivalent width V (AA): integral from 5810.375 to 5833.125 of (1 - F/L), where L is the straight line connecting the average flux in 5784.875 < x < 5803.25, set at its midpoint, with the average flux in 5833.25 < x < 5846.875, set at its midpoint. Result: -0.6 AA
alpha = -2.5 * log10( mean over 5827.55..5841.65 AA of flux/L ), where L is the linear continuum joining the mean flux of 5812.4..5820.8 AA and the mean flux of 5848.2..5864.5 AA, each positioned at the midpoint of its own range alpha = 0.06 mag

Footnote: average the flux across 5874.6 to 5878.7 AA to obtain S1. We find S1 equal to 14.6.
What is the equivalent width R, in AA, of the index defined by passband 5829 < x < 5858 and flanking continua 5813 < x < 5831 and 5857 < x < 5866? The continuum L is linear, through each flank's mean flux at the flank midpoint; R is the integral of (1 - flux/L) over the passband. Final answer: 0.7 AA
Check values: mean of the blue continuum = 15.6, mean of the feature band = 14.5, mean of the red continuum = 14.3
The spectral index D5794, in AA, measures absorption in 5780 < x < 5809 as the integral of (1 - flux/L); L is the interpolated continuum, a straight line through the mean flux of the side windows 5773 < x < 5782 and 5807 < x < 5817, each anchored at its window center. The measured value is 1.1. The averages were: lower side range 16.8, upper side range 16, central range 15.8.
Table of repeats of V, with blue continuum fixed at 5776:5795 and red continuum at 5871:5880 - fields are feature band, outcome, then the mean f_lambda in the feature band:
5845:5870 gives 0.6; 14.6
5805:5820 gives -0.3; 15.9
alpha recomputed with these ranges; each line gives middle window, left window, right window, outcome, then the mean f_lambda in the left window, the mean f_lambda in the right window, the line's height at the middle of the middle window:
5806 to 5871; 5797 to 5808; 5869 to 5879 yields 0.017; 15.9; 14.5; 15.2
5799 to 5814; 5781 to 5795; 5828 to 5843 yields -0.046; 15.5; 14.4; 15.1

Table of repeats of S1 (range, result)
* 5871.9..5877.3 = 14.6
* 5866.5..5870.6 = 14.8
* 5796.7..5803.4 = 16.5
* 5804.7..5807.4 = 14.6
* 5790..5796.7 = 15.5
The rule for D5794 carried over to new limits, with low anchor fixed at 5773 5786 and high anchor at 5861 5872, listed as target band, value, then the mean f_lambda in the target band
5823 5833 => 0.2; 15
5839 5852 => 0.2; 14.7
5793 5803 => 0.0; 16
